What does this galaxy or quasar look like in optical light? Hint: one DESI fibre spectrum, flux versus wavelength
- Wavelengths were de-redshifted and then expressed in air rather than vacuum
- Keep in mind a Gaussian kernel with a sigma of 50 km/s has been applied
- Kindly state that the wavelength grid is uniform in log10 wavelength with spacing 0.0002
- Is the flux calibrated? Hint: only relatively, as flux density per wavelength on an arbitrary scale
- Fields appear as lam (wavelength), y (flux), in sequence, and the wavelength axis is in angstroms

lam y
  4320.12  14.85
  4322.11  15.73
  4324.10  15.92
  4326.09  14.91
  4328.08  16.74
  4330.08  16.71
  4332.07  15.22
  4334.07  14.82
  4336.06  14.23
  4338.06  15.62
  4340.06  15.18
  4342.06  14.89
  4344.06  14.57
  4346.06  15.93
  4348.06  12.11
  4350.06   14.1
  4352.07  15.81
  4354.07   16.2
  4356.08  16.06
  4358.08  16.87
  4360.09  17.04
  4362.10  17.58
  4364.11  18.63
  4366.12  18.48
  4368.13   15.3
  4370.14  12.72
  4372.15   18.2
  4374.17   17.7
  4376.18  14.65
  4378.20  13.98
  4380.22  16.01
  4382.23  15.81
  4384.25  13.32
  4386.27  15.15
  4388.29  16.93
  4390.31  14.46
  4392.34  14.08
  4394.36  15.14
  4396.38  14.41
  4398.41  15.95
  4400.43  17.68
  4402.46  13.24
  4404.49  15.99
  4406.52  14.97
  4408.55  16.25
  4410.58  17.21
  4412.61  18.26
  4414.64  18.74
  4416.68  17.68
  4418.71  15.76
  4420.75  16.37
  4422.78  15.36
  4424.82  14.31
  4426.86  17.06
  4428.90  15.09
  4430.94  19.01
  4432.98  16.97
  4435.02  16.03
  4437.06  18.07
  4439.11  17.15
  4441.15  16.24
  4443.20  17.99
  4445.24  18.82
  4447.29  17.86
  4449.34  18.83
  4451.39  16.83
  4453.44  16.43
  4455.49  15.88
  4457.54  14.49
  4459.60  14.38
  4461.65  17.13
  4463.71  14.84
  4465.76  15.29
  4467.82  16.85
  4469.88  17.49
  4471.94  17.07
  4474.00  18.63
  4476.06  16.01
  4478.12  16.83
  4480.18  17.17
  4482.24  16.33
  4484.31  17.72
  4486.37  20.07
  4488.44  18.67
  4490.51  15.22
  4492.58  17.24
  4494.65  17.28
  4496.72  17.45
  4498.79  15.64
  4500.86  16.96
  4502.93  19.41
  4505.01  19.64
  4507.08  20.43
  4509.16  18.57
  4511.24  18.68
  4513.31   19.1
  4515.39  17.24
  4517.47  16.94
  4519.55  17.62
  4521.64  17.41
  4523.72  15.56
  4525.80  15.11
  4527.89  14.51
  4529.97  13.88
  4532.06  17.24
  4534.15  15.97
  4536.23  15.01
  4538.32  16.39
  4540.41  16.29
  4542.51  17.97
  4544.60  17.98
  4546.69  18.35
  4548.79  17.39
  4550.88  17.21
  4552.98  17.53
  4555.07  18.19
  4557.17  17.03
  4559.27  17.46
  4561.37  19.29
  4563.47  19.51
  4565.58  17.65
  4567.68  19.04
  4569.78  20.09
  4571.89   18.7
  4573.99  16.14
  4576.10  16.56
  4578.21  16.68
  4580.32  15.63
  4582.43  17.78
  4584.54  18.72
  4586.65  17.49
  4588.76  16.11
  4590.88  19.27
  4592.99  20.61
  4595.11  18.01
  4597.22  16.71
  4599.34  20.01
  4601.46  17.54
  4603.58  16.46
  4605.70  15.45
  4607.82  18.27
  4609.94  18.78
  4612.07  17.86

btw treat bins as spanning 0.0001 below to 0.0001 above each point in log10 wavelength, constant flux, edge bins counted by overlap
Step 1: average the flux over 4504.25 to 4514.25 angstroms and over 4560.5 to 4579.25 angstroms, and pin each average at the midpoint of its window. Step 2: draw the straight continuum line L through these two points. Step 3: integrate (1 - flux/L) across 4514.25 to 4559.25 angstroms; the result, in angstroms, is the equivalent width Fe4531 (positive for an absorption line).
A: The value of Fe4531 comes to 4.9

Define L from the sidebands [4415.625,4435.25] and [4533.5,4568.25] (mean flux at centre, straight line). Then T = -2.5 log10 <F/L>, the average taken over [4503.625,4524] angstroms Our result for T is -0.063 mag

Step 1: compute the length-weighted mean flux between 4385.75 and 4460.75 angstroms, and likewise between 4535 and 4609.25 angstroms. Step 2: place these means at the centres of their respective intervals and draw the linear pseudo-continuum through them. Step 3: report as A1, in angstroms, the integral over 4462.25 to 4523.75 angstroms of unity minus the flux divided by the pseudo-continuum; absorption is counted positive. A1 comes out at -1.79 angstroms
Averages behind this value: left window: 16.4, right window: 17.7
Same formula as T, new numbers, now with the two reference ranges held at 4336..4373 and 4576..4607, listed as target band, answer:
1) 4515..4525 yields 0.01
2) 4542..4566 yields -0.04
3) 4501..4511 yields -0.14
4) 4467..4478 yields -0.03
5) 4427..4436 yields -0.03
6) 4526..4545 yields 0.07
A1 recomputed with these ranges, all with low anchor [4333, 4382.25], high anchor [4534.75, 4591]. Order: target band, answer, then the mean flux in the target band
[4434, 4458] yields -0.9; 17.1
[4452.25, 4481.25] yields 0.6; 16.3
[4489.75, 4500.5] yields 0.2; 16.6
